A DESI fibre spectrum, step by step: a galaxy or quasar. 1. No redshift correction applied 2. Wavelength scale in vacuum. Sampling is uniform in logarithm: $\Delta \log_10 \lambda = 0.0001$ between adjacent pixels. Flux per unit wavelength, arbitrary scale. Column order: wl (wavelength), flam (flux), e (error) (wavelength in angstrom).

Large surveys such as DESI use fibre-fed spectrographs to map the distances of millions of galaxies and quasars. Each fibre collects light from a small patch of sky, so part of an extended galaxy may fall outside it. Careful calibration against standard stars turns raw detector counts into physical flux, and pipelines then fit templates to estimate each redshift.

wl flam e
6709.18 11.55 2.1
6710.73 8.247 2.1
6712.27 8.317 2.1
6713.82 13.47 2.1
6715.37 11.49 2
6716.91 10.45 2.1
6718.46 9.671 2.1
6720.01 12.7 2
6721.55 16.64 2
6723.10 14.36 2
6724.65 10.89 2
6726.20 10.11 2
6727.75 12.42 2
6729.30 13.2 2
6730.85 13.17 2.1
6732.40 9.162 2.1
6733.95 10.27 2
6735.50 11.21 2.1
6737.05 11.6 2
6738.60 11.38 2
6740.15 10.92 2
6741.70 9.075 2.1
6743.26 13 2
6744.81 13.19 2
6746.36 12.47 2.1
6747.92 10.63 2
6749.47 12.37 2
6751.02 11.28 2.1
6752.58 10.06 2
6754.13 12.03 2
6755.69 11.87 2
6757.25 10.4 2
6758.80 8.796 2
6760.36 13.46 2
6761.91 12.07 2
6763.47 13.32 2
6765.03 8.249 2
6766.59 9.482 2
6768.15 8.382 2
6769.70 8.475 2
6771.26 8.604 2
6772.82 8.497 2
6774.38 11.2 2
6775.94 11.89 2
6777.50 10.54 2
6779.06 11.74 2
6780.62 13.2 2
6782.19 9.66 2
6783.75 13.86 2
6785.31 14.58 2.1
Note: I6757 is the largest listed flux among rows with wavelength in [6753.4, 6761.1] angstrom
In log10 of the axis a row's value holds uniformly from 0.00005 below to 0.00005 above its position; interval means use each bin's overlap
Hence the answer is 13.46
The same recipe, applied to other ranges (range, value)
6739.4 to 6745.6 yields 13.19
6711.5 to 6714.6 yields 13.47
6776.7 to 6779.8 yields 11.74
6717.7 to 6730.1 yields 16.64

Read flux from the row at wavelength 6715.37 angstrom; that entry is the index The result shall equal 11.49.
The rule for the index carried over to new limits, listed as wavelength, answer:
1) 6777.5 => 10.54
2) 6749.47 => 12.37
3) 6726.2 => 10.11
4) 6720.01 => 12.7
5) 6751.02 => 11.28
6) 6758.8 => 8.796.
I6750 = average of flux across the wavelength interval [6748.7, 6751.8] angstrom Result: 11.8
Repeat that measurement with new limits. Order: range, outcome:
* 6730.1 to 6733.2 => 11.1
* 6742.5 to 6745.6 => 13.1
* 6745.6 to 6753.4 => 11.4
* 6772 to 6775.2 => 9.86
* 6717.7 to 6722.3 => 13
